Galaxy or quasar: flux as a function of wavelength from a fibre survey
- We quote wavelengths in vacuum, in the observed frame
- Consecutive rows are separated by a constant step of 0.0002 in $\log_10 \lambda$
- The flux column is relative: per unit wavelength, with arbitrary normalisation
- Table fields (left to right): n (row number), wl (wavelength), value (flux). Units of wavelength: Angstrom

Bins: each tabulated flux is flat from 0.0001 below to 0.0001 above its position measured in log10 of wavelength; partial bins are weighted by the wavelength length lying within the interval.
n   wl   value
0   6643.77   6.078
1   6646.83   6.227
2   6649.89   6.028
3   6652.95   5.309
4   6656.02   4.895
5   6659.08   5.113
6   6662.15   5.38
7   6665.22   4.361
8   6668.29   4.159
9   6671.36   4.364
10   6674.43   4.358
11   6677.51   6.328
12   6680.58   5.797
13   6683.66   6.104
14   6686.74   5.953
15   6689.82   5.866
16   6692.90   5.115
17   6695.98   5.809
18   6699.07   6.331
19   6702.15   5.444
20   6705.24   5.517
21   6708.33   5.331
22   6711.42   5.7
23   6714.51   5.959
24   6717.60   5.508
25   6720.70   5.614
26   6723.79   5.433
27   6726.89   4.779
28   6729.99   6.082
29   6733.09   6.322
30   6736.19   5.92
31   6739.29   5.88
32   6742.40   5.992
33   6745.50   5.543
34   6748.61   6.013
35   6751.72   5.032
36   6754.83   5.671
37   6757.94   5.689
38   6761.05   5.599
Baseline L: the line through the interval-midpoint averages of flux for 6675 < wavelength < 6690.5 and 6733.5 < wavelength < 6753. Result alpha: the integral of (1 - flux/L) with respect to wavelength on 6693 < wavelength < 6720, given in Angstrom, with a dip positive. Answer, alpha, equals 0.89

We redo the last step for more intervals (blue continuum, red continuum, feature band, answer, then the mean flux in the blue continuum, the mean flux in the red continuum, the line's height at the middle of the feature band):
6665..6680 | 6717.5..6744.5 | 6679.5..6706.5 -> -3.4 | 4.82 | 5.73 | 5.14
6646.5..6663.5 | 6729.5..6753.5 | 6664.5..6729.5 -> 2.2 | 5.44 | 5.84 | 5.63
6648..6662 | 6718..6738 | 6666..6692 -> 0.7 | 5.36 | 5.68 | 5.47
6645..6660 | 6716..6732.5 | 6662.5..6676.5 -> 2.7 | 5.54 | 5.53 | 5.54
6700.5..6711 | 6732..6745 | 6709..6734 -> 0.3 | 5.47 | 5.98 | 5.72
